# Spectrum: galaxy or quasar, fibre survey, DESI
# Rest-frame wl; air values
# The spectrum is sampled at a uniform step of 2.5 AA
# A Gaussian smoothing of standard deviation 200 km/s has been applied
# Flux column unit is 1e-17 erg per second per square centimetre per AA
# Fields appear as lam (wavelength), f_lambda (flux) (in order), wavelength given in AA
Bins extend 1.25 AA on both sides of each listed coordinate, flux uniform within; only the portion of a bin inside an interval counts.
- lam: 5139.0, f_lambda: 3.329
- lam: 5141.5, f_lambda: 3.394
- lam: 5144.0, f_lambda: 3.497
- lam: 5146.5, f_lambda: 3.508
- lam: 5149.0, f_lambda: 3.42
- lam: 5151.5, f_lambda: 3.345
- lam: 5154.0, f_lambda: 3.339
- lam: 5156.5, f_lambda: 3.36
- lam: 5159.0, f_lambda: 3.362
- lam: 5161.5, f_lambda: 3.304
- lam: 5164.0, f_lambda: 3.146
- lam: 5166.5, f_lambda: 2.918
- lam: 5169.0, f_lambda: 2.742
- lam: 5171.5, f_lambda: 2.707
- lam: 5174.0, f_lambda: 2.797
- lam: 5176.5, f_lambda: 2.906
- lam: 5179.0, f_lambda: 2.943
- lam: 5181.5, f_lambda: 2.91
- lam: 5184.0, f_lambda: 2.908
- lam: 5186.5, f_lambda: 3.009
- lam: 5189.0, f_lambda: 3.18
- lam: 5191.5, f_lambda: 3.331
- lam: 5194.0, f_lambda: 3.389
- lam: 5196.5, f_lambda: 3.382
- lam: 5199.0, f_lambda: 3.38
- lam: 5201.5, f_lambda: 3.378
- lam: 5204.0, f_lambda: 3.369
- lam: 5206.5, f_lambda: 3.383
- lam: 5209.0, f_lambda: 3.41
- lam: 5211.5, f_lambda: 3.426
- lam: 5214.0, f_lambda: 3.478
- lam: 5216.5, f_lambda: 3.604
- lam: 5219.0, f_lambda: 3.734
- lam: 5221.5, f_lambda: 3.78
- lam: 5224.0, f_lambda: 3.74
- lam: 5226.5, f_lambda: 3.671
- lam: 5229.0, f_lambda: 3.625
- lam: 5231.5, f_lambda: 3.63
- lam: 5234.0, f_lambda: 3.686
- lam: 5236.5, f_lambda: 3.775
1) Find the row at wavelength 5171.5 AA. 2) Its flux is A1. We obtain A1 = 2.707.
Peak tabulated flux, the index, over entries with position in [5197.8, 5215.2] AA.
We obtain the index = 3.478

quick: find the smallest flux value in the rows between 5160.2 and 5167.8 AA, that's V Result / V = 2.918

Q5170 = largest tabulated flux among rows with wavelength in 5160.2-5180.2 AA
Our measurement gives 3.304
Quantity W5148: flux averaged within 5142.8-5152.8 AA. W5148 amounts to 3.44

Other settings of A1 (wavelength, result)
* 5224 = 3.74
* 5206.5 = 3.383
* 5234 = 3.686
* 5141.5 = 3.394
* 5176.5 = 2.906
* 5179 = 2.943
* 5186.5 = 3.009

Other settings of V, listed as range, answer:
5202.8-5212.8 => 3.369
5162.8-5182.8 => 2.707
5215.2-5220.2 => 3.604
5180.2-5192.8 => 2.908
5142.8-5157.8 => 3.339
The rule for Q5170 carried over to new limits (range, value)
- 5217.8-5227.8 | 3.78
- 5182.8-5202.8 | 3.389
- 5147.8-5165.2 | 3.42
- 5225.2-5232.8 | 3.671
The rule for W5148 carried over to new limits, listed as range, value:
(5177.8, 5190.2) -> 2.99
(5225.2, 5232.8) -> 3.64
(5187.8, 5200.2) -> 3.33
